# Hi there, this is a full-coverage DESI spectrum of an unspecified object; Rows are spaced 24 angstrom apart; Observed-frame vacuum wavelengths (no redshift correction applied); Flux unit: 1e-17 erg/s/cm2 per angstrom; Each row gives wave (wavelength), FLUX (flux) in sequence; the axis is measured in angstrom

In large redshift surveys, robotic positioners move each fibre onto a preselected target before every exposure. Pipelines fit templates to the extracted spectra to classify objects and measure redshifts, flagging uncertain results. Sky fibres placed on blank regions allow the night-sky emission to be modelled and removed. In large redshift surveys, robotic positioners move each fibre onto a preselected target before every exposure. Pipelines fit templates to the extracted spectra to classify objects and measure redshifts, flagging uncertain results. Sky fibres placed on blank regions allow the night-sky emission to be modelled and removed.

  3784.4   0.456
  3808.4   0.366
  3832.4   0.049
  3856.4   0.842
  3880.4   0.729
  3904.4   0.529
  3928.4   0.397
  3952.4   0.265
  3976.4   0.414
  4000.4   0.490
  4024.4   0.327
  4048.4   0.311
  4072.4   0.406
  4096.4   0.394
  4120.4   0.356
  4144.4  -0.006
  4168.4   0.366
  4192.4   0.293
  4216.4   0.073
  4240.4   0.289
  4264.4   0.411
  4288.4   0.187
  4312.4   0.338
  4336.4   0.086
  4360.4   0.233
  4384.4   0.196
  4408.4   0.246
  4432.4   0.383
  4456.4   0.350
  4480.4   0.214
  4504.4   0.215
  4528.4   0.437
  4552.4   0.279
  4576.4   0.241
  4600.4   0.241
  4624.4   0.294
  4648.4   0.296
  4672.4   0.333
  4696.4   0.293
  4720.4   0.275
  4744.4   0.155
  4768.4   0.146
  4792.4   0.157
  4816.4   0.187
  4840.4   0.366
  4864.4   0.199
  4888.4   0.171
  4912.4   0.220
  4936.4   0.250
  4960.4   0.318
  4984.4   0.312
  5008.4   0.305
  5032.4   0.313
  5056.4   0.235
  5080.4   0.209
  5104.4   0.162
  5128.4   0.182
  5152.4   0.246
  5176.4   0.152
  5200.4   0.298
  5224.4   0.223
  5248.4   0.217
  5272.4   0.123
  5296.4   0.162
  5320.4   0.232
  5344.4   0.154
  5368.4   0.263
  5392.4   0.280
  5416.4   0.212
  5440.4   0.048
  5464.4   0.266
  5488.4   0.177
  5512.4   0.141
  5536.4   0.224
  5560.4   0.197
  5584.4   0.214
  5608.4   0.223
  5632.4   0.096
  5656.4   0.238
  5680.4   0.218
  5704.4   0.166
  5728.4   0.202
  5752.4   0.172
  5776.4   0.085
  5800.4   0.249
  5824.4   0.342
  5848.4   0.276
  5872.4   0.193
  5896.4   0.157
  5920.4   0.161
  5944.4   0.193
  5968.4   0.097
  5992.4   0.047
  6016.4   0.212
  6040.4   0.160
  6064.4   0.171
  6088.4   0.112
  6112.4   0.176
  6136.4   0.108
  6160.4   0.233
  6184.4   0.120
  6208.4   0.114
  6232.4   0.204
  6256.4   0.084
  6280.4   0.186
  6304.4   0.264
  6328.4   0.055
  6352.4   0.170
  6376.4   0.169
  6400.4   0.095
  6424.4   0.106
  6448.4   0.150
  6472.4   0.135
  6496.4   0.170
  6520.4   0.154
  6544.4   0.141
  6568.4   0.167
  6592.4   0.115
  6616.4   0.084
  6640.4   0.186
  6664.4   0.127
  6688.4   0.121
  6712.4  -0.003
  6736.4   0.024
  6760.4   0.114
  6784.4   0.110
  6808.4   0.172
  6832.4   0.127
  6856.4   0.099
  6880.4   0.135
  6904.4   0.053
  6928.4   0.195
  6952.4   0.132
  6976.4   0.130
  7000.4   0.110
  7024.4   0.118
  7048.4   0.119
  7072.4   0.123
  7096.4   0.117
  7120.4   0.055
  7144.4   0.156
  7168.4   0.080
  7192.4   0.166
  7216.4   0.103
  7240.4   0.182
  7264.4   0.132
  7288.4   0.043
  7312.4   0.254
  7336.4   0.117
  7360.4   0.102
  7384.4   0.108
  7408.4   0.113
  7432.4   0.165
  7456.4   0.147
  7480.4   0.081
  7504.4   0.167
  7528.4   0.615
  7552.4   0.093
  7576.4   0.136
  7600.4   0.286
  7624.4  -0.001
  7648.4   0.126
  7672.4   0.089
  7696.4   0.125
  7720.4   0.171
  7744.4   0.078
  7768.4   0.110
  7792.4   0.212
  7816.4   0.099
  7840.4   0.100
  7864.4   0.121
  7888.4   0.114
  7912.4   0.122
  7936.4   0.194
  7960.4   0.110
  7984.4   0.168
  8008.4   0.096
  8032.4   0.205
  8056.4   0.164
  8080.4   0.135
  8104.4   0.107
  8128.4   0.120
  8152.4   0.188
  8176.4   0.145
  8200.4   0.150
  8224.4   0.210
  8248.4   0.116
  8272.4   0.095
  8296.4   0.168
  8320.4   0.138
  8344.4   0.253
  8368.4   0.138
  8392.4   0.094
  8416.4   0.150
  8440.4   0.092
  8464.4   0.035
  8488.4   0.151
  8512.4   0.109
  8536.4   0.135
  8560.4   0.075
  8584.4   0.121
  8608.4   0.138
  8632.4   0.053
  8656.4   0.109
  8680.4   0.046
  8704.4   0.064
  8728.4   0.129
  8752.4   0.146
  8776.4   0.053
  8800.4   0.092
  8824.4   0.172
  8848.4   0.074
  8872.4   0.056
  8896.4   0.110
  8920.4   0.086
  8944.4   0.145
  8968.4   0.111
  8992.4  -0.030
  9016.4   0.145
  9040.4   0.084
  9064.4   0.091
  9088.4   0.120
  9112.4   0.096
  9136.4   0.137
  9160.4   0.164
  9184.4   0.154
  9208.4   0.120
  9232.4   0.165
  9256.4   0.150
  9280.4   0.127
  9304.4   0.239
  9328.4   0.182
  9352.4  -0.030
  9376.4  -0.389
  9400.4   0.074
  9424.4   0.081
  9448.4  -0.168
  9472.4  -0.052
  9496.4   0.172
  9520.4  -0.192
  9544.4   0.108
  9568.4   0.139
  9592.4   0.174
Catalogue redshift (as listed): 1.020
